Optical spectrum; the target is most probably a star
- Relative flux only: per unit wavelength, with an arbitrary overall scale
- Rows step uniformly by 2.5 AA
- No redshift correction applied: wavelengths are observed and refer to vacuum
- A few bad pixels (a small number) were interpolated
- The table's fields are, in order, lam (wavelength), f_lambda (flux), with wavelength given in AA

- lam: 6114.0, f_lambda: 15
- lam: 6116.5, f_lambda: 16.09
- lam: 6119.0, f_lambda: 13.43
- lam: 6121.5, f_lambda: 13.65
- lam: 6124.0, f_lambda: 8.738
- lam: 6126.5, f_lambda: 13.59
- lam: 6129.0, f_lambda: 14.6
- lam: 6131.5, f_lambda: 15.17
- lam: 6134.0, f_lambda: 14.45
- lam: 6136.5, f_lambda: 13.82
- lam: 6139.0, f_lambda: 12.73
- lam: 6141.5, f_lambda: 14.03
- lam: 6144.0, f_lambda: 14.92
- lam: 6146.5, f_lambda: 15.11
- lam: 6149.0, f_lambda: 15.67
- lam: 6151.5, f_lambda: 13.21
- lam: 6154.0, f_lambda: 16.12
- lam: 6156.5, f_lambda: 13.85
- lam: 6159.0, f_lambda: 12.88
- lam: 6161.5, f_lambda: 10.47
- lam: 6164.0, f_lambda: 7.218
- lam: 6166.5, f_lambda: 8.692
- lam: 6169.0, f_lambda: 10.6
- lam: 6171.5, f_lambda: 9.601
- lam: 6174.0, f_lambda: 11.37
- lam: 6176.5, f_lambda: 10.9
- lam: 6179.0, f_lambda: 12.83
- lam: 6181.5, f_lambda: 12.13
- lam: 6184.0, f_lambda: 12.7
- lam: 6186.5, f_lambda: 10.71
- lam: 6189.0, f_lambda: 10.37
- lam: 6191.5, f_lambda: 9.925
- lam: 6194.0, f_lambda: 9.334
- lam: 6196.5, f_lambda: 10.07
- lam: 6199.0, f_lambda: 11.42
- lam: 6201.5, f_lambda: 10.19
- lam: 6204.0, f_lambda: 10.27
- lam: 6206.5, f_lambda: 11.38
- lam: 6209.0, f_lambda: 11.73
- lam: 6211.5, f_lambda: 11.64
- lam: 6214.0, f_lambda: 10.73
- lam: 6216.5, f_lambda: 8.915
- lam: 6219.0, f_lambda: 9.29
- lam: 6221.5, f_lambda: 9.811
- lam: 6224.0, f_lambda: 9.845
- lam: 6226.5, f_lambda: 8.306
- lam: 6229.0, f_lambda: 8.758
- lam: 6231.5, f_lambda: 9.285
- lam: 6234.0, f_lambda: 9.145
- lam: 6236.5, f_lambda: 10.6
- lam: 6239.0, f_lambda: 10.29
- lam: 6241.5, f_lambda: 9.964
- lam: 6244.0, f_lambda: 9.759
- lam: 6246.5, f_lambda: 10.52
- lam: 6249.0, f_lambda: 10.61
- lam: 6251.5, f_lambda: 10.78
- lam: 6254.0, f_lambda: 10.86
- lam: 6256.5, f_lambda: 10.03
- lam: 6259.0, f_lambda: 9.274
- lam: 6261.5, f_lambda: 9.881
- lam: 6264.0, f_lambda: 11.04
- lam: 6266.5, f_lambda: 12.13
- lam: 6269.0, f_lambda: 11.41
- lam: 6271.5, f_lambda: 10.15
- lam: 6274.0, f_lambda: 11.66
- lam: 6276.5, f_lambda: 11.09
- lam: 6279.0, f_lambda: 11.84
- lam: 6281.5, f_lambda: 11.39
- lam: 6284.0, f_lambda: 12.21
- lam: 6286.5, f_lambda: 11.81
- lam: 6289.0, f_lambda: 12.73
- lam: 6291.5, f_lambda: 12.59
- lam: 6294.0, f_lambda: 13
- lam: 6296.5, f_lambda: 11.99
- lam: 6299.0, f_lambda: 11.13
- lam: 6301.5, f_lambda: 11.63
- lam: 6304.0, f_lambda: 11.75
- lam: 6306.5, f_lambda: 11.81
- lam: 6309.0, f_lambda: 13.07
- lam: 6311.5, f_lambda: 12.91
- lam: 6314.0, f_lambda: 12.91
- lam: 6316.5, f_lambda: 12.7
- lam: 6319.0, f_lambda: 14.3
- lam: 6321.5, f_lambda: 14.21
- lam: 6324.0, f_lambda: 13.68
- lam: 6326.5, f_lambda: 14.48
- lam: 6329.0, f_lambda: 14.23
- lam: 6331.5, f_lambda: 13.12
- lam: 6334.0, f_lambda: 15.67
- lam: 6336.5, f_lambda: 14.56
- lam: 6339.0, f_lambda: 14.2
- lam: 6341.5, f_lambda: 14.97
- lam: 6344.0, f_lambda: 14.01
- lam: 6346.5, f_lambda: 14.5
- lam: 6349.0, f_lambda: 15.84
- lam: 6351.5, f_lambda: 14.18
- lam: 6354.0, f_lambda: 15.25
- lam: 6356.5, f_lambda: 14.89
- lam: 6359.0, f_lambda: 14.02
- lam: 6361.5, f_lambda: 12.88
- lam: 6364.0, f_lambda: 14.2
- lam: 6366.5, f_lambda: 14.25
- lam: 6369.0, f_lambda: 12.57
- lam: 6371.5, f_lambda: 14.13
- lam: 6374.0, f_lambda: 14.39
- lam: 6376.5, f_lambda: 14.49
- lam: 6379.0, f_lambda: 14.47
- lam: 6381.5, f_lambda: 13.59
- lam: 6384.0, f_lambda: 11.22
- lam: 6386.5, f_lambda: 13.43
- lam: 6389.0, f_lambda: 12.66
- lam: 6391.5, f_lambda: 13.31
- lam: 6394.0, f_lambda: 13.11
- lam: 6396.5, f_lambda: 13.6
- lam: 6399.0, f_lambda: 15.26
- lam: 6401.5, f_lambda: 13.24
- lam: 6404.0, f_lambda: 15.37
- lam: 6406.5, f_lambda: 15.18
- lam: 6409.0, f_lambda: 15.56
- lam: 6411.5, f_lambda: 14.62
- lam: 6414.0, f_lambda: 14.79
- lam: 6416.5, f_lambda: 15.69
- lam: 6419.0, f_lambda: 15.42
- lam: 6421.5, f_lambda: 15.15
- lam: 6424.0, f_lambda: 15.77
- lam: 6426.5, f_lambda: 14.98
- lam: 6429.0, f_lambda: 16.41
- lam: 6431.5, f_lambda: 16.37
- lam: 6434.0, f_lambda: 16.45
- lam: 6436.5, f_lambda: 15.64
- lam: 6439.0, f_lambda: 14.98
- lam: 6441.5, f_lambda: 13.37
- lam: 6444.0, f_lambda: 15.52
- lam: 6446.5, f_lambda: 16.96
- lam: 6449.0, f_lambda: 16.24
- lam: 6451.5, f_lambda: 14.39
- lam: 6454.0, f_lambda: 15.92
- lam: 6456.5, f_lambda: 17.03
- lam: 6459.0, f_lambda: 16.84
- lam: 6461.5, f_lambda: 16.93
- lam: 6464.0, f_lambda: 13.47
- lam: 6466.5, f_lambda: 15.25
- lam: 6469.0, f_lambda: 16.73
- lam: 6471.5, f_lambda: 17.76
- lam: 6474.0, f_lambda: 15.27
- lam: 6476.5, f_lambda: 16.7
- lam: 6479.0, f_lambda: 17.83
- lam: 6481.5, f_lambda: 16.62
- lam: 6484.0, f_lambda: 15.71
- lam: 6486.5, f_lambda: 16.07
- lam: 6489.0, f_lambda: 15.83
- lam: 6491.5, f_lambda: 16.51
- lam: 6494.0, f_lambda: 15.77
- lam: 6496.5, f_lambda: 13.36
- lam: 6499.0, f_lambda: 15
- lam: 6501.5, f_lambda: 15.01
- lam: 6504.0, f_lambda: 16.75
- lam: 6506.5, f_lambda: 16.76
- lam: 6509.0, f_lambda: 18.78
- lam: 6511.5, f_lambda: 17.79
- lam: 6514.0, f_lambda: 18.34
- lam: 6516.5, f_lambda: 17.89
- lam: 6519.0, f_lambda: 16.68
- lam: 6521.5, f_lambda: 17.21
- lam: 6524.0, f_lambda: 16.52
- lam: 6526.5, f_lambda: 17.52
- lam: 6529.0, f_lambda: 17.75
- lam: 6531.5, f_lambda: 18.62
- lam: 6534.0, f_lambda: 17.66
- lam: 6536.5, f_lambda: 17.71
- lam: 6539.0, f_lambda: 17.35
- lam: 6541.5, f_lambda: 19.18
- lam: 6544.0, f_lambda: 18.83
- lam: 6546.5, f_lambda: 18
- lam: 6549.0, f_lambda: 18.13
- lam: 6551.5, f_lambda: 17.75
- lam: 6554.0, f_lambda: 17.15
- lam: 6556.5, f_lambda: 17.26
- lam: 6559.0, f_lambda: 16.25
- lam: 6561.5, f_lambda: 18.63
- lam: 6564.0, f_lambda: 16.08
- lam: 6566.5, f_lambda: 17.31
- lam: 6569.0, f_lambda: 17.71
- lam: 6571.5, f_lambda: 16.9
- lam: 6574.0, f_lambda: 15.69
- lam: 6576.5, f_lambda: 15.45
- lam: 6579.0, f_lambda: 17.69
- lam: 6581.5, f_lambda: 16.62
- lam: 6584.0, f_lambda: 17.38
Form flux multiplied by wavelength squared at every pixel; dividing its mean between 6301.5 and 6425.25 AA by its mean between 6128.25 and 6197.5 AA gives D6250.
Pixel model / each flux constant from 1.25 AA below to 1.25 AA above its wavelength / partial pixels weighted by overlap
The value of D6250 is 1.22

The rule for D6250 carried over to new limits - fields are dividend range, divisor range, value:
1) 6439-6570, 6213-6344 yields 1.54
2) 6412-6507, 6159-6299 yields 1.59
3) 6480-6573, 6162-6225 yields 1.81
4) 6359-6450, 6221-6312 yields 1.39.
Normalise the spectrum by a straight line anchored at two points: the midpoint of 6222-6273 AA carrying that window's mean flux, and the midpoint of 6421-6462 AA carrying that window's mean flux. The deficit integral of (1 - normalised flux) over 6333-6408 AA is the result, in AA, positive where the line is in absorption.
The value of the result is -2.3 AA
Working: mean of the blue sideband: 10.1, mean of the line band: 14.1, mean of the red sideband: 15.8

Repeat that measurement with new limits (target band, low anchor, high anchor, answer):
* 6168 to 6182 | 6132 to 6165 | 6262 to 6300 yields 2.07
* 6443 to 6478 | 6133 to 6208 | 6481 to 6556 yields 0.27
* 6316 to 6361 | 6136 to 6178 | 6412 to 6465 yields 0.32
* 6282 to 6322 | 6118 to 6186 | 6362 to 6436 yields 3.68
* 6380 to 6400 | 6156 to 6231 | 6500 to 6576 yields 1.63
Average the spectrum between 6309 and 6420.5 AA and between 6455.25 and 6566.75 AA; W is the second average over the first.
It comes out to 1.2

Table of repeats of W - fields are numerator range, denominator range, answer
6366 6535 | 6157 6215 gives 1.45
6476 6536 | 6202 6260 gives 1.67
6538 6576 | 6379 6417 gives 1.24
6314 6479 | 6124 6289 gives 1.31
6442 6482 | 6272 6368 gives 1.22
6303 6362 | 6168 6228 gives 1.32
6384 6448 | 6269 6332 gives 1.19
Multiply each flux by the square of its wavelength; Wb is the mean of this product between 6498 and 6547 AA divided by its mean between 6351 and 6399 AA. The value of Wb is 1.33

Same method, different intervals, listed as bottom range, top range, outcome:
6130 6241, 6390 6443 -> 1.42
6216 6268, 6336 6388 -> 1.47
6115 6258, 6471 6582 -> 1.65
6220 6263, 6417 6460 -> 1.70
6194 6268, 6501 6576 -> 1.88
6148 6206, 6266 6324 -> 1.12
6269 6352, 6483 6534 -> 1.37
